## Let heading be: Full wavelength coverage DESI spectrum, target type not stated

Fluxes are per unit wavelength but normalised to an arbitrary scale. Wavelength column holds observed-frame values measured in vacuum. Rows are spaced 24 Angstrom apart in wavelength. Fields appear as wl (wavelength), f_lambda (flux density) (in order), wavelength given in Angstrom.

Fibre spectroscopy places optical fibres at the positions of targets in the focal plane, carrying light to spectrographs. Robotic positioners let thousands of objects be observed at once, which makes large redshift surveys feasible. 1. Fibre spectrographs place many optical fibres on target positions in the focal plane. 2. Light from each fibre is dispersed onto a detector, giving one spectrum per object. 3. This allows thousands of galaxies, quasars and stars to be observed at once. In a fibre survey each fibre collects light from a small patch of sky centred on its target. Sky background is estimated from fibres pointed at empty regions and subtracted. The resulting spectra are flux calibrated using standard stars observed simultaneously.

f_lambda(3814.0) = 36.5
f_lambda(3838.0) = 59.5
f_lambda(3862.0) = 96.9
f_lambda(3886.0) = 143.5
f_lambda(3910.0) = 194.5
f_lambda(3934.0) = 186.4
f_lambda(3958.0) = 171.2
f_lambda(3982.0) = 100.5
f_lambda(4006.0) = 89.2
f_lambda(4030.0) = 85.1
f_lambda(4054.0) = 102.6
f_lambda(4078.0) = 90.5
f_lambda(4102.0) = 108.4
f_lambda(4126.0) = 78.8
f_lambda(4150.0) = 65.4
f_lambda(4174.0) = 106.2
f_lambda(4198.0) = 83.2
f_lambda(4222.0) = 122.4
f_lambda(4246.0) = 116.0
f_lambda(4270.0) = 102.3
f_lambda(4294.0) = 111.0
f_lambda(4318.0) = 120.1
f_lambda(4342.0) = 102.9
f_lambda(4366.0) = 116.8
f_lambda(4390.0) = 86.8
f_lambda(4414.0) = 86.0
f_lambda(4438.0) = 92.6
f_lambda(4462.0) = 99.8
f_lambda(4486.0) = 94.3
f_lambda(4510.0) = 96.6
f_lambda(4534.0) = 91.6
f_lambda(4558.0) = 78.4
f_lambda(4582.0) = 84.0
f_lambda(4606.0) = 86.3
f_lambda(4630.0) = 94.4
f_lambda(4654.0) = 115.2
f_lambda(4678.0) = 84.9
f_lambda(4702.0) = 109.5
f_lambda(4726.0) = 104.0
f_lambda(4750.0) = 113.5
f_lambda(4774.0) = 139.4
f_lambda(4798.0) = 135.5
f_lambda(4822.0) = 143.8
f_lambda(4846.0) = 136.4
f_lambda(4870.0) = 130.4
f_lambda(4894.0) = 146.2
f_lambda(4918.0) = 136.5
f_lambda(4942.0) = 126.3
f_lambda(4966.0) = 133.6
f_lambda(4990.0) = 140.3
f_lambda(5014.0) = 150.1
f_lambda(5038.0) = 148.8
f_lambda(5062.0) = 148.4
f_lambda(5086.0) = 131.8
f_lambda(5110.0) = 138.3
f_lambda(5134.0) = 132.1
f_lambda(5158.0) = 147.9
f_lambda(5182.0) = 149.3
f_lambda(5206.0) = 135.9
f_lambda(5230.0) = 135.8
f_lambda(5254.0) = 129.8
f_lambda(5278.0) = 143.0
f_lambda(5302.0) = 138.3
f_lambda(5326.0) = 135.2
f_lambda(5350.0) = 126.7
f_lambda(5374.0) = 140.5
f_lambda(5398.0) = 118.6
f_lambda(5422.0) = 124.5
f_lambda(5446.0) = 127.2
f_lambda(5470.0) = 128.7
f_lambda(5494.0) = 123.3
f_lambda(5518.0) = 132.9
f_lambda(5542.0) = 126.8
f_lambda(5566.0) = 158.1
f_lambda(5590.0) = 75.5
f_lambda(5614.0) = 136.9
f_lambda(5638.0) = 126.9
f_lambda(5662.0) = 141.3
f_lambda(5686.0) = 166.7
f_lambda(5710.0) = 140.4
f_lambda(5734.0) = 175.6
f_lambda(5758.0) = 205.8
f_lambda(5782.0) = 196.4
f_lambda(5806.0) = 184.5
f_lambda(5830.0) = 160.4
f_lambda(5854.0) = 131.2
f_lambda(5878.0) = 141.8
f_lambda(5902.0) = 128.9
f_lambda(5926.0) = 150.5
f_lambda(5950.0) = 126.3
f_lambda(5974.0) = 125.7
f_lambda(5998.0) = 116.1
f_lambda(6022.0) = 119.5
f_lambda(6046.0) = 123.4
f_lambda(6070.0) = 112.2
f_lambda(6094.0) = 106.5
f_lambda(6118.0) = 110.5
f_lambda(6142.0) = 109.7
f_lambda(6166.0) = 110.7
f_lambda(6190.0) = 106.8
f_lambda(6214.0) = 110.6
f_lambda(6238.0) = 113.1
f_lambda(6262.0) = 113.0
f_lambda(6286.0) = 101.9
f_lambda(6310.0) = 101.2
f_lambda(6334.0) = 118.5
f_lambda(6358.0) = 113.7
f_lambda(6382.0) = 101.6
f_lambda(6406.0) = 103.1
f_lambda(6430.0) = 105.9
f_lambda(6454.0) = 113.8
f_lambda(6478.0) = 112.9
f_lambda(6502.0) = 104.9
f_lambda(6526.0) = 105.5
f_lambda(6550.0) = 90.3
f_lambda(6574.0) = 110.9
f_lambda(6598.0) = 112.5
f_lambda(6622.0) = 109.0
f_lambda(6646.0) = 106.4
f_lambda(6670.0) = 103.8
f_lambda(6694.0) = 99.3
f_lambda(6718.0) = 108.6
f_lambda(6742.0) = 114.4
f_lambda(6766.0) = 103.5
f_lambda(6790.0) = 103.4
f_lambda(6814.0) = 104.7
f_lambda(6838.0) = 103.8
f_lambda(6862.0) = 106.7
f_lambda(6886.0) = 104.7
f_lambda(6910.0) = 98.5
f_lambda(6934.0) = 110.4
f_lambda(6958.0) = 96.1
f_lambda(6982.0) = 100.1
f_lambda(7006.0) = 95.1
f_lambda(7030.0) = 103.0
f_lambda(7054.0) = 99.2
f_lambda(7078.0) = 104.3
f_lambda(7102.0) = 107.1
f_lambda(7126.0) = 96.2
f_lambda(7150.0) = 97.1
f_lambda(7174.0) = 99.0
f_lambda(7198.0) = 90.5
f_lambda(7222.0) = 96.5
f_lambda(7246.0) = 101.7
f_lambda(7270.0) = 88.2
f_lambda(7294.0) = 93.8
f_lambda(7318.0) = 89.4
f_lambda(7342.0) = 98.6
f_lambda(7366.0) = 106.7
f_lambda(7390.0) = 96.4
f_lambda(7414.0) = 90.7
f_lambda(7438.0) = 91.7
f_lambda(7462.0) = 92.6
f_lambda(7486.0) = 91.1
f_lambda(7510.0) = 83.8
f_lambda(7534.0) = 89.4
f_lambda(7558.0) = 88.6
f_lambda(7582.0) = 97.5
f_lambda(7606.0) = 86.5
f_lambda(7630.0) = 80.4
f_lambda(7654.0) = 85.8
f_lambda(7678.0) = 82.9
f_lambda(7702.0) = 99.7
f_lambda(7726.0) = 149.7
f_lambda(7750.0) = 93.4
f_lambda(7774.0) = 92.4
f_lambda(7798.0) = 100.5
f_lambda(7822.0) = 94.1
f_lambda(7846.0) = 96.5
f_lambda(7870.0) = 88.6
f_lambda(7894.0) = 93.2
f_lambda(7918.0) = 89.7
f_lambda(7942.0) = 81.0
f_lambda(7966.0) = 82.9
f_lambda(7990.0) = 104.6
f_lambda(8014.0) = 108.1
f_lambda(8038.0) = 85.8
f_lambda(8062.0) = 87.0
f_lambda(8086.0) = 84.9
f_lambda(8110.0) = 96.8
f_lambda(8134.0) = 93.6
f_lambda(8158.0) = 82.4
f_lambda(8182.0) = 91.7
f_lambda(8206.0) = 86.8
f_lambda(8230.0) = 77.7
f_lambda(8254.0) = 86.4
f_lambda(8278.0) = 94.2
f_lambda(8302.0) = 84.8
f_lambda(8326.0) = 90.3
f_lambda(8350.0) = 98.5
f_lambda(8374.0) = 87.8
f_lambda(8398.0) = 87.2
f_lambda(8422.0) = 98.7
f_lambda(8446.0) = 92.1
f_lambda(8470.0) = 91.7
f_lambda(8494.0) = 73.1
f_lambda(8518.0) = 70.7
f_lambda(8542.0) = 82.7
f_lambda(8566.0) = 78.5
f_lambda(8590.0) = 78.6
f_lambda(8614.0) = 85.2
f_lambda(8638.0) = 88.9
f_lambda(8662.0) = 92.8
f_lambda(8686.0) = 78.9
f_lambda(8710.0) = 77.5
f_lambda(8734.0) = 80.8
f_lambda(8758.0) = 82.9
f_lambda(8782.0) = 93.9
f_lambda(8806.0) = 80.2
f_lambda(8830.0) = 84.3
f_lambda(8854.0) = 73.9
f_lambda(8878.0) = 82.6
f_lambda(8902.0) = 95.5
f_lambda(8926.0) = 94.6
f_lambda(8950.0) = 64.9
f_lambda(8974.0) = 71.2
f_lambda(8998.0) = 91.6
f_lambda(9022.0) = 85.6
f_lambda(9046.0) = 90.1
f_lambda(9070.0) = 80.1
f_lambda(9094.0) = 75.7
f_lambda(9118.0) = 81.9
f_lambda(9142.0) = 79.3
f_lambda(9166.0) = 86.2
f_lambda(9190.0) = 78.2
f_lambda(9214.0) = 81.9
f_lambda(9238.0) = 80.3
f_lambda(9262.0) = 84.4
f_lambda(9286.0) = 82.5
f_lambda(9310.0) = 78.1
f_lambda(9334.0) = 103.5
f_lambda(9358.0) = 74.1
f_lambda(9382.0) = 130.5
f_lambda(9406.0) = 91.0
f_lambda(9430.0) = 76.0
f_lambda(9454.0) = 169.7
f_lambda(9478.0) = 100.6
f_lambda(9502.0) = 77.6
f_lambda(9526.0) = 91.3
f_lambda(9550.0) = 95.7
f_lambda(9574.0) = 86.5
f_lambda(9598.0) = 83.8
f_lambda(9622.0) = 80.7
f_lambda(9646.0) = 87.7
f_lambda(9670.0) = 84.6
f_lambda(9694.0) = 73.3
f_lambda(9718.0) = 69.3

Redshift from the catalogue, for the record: 1.071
